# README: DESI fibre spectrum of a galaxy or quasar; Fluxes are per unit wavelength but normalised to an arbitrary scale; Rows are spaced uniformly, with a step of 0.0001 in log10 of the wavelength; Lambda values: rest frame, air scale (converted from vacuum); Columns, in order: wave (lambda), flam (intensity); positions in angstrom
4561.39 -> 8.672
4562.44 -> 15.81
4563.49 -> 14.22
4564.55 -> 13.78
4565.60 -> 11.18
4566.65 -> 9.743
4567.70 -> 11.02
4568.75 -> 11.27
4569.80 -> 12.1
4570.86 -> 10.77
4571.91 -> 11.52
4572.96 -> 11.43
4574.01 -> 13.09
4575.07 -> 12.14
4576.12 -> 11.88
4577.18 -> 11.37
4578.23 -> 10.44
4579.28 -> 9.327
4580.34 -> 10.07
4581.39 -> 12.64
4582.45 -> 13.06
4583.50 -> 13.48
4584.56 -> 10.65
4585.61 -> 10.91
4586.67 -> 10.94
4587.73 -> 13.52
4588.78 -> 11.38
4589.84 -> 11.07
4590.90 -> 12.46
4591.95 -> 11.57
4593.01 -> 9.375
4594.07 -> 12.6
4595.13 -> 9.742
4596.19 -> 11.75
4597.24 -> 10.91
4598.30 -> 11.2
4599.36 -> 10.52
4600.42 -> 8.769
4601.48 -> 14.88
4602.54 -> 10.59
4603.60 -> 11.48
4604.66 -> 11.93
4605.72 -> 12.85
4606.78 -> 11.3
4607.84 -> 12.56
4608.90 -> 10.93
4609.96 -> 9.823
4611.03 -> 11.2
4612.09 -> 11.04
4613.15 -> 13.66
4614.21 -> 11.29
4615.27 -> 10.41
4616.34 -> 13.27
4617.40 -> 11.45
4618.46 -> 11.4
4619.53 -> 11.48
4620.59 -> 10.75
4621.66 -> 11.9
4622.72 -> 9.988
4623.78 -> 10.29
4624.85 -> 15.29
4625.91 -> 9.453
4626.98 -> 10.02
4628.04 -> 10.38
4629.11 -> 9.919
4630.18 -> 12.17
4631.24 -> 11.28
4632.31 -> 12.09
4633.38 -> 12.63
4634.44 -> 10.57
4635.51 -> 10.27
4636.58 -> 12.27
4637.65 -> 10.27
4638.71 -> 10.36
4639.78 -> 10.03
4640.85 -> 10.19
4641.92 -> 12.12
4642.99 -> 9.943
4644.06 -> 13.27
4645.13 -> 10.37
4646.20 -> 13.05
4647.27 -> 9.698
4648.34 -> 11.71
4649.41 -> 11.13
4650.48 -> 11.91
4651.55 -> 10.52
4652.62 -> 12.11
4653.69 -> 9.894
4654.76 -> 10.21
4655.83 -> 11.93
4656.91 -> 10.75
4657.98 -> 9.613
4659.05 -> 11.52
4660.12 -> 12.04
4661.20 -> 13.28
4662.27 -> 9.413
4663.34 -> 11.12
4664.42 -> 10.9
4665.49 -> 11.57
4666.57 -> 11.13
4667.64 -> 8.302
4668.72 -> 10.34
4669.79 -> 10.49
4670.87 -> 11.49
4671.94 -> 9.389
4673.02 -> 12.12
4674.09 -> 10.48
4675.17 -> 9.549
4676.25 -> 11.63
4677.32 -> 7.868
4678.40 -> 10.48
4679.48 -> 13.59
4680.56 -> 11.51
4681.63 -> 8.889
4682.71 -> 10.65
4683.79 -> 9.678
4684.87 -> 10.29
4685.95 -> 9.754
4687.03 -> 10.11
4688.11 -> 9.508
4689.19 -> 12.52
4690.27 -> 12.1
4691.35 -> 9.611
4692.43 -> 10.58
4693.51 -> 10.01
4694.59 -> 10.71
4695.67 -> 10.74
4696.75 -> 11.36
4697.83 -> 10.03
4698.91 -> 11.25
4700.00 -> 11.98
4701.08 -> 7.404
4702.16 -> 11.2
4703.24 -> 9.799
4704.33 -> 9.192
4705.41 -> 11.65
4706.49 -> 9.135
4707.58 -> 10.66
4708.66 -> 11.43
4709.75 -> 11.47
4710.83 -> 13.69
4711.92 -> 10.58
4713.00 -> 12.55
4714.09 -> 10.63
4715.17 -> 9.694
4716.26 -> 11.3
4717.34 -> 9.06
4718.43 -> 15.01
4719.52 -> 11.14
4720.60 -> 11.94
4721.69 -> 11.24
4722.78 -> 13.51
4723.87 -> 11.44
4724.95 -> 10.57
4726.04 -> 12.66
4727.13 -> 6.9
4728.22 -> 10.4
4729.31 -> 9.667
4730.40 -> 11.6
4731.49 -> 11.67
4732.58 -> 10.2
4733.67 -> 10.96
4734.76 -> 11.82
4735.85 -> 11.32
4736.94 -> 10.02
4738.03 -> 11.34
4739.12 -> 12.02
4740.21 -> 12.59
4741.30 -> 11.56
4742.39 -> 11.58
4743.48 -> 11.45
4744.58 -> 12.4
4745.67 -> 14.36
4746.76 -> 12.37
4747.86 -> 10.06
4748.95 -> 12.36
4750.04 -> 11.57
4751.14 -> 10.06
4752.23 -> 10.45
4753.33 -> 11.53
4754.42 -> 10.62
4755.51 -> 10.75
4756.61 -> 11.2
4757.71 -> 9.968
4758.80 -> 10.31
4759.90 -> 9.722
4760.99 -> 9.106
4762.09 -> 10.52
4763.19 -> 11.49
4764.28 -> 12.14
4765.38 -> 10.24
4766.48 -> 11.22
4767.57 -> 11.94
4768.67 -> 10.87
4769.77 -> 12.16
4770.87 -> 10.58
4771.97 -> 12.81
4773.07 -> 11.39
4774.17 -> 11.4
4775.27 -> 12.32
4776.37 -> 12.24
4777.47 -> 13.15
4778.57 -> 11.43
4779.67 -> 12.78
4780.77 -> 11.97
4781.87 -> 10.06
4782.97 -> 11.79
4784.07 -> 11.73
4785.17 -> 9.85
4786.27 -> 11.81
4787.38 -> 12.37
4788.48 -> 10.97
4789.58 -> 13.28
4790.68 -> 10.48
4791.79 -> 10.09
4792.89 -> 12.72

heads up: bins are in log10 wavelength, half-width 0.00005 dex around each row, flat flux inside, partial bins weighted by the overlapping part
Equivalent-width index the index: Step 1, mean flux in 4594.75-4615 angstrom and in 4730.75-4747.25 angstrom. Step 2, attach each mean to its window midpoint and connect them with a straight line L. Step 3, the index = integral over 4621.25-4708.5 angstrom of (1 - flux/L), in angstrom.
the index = 5.6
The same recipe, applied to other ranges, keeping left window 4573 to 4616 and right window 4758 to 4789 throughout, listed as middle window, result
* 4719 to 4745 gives 0.3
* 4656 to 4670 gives 0.7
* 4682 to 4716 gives 2.3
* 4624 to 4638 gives 0.2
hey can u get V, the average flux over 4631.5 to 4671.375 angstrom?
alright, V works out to 11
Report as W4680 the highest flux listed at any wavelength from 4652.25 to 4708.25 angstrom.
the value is 13.59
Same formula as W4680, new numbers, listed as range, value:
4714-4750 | 15.01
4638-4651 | 13.27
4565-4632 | 15.29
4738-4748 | 14.36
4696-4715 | 13.69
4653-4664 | 13.28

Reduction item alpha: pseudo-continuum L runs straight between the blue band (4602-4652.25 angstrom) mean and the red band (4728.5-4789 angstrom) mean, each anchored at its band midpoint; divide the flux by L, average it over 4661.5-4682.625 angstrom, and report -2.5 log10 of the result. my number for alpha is 0.07 mag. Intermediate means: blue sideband 11.3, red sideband 11.3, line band 10.6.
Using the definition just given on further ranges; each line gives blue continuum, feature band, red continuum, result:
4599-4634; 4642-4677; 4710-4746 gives 0.04 mag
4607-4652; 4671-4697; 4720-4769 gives 0.06 mag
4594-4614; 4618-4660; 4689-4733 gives 0.02 mag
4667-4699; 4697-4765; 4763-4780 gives 0.01 mag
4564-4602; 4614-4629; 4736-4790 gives 0.02 mag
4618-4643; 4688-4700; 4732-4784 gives 0.03 mag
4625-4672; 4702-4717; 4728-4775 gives 0.02 mag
